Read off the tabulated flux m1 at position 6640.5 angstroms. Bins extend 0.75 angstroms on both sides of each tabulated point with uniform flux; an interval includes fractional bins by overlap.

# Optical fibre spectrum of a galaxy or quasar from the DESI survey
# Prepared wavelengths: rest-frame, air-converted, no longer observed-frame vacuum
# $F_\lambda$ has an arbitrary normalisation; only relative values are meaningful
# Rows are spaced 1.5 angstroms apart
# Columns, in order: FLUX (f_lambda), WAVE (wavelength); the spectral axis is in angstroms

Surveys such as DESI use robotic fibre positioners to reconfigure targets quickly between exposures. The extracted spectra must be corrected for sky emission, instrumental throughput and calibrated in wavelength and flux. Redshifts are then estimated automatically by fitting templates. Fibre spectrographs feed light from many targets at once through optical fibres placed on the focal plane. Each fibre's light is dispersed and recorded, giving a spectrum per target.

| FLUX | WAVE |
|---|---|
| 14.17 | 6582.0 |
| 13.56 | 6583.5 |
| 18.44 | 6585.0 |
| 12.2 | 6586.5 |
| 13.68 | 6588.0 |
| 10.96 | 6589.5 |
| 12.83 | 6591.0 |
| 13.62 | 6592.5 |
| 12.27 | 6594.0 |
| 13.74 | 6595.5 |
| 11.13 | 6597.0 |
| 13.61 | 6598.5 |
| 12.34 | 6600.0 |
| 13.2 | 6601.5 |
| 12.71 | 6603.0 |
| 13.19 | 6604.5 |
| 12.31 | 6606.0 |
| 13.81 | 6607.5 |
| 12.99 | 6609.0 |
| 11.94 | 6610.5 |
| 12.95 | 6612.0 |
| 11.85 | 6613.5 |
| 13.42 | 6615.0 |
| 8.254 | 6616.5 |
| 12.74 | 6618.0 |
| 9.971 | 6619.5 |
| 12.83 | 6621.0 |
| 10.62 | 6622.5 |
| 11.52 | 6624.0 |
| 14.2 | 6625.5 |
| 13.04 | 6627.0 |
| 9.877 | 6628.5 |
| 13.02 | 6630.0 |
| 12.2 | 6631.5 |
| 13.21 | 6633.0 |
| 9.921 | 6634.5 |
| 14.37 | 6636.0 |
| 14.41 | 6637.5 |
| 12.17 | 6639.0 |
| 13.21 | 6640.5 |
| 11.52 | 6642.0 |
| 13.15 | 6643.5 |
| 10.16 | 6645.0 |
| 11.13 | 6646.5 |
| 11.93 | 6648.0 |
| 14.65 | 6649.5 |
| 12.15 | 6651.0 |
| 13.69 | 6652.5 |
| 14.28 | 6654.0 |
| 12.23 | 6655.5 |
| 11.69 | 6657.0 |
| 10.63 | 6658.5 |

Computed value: 13.21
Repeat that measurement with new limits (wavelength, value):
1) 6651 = 12.15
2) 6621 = 12.83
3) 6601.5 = 13.2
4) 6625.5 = 14.2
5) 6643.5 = 13.15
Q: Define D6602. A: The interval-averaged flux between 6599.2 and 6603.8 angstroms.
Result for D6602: 12.8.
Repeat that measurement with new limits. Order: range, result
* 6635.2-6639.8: 13.6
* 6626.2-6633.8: 12.3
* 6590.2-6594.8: 12.9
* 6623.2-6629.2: 12.2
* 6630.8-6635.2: 11.8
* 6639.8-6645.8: 12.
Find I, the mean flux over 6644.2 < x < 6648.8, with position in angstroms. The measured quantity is 11.1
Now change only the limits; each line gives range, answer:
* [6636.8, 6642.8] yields 12.8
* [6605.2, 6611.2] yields 12.8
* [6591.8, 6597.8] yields 12.7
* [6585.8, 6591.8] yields 12.4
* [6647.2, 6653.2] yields 13.1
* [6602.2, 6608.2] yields 13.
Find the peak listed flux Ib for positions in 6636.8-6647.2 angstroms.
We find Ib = 14.41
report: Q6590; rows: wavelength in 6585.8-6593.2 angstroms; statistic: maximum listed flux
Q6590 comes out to 13.68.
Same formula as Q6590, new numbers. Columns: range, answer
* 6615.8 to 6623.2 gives 12.83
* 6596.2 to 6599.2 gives 13.61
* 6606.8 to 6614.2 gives 13.81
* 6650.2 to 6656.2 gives 14.28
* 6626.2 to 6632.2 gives 13.04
